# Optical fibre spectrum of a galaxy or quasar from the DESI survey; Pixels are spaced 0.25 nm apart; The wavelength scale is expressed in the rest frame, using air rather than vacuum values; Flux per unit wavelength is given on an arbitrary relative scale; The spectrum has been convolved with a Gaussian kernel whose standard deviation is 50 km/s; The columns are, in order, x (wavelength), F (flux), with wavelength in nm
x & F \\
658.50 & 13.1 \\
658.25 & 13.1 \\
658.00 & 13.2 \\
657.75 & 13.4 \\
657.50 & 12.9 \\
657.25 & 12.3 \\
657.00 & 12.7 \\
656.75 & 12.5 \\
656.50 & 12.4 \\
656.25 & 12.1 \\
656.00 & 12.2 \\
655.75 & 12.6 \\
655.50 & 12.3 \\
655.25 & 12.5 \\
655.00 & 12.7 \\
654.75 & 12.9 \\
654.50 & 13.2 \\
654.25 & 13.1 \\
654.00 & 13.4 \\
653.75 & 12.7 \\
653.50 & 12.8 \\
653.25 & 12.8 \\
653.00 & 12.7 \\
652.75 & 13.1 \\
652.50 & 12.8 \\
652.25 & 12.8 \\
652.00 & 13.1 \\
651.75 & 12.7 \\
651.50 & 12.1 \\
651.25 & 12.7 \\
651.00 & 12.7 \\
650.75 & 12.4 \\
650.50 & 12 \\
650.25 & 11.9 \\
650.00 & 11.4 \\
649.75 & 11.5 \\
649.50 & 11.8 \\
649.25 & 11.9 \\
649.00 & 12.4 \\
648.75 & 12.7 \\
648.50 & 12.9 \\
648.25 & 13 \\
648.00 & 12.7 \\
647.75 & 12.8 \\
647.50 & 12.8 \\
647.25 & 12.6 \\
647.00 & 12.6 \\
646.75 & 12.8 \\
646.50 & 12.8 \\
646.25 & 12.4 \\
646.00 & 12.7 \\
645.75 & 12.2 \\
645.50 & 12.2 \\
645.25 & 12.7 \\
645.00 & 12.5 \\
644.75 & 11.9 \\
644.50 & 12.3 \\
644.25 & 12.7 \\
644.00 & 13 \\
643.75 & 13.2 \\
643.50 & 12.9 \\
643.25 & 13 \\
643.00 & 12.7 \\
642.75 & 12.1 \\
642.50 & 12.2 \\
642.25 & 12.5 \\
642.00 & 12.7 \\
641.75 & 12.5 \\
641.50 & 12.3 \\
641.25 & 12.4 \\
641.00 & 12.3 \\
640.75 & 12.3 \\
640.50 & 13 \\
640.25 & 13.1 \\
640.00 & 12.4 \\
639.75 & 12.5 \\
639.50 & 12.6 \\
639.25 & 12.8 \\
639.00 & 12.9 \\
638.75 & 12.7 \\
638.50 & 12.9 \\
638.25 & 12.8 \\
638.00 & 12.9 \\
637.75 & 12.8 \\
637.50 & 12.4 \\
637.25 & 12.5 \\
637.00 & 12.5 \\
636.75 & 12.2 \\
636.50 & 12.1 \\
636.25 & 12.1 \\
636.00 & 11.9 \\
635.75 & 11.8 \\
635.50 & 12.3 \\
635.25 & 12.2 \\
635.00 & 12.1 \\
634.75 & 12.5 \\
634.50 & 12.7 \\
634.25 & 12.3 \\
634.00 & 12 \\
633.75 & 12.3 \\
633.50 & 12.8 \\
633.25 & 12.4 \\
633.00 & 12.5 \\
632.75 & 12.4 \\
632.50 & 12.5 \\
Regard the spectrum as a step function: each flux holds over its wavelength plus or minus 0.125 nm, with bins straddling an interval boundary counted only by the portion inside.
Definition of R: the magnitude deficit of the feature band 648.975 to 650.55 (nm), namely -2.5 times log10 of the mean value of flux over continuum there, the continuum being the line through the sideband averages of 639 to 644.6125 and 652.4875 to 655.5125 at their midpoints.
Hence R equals 0.09 mag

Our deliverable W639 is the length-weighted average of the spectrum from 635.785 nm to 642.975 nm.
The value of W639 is 12.5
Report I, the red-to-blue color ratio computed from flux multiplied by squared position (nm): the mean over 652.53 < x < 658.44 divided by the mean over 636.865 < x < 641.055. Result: 1.06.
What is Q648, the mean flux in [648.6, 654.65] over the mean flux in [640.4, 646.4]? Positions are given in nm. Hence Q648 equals 1.0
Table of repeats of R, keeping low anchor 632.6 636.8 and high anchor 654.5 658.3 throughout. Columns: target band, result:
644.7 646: 0.009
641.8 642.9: 0.002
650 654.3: -0.005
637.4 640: -0.032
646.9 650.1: 0.011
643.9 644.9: -0.001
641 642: -0.003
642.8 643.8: -0.038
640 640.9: -0.031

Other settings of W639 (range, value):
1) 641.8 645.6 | 12.6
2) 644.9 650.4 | 12.4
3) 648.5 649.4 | 12.4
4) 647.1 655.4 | 12.6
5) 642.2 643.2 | 12.4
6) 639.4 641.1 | 12.6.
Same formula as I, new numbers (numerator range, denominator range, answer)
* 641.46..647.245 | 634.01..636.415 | 1.06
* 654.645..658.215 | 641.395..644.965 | 1.05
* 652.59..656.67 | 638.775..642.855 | 1.06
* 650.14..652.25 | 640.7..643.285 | 1.03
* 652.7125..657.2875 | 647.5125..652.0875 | 1.04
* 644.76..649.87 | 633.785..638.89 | 1.04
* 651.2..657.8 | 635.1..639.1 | 1.08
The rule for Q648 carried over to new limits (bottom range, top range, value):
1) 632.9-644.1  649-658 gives 1.00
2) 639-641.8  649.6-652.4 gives 0.98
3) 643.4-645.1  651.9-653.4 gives 1.02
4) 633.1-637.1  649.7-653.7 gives 1.02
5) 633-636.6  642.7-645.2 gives 1.03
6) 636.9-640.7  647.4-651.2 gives 0.97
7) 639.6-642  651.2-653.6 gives 1.02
